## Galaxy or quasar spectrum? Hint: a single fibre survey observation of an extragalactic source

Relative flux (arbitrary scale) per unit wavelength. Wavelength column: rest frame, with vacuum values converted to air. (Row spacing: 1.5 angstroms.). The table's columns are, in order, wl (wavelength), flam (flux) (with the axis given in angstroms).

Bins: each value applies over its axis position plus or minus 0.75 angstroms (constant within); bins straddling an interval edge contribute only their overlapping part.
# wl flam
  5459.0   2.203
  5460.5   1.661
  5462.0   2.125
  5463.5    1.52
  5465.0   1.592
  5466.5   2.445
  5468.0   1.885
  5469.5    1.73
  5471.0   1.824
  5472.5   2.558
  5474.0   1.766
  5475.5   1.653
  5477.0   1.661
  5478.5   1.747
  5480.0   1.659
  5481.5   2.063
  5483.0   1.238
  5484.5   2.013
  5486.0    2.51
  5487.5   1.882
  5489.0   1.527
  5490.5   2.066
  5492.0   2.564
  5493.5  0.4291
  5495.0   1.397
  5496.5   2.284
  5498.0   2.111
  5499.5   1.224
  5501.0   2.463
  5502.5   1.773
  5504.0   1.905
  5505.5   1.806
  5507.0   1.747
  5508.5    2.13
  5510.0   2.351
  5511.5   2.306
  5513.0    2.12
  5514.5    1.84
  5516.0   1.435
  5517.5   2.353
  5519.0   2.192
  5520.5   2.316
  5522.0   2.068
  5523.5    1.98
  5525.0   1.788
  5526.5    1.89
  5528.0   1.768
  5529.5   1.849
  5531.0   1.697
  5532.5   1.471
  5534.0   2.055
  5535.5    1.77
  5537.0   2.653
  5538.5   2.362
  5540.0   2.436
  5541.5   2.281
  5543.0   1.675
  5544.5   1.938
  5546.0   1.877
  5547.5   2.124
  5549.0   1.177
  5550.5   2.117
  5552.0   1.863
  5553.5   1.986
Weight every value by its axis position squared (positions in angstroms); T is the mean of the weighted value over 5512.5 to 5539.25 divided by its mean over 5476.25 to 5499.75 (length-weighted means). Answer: 1.12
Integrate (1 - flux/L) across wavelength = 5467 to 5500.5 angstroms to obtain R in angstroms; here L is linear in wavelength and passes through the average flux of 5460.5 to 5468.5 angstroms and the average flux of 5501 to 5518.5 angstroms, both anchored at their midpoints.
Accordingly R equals 2.05 angstroms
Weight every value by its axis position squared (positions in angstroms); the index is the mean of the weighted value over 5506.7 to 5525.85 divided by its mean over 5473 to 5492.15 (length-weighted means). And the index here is 1.12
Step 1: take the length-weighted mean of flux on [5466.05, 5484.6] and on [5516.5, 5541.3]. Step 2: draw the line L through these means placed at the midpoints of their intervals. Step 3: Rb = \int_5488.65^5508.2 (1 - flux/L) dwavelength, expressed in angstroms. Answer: 1.3 angstroms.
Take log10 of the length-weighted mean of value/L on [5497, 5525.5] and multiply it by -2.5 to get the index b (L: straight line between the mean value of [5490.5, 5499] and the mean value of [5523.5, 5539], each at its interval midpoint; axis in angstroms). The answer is -0.09 mag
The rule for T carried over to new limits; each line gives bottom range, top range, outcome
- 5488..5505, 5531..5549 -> 1.13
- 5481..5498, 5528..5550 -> 1.09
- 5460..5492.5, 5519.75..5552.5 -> 1.06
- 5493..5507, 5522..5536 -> 1.06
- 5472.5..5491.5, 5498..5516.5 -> 1.06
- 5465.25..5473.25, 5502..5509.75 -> 0.94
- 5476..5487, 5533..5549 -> 1.15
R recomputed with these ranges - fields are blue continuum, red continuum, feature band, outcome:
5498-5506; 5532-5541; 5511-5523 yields -0.52 angstroms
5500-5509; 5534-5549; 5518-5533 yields 0.74 angstroms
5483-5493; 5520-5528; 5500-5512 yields -0.34 angstroms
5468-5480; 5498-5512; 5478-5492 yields -0.07 angstroms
